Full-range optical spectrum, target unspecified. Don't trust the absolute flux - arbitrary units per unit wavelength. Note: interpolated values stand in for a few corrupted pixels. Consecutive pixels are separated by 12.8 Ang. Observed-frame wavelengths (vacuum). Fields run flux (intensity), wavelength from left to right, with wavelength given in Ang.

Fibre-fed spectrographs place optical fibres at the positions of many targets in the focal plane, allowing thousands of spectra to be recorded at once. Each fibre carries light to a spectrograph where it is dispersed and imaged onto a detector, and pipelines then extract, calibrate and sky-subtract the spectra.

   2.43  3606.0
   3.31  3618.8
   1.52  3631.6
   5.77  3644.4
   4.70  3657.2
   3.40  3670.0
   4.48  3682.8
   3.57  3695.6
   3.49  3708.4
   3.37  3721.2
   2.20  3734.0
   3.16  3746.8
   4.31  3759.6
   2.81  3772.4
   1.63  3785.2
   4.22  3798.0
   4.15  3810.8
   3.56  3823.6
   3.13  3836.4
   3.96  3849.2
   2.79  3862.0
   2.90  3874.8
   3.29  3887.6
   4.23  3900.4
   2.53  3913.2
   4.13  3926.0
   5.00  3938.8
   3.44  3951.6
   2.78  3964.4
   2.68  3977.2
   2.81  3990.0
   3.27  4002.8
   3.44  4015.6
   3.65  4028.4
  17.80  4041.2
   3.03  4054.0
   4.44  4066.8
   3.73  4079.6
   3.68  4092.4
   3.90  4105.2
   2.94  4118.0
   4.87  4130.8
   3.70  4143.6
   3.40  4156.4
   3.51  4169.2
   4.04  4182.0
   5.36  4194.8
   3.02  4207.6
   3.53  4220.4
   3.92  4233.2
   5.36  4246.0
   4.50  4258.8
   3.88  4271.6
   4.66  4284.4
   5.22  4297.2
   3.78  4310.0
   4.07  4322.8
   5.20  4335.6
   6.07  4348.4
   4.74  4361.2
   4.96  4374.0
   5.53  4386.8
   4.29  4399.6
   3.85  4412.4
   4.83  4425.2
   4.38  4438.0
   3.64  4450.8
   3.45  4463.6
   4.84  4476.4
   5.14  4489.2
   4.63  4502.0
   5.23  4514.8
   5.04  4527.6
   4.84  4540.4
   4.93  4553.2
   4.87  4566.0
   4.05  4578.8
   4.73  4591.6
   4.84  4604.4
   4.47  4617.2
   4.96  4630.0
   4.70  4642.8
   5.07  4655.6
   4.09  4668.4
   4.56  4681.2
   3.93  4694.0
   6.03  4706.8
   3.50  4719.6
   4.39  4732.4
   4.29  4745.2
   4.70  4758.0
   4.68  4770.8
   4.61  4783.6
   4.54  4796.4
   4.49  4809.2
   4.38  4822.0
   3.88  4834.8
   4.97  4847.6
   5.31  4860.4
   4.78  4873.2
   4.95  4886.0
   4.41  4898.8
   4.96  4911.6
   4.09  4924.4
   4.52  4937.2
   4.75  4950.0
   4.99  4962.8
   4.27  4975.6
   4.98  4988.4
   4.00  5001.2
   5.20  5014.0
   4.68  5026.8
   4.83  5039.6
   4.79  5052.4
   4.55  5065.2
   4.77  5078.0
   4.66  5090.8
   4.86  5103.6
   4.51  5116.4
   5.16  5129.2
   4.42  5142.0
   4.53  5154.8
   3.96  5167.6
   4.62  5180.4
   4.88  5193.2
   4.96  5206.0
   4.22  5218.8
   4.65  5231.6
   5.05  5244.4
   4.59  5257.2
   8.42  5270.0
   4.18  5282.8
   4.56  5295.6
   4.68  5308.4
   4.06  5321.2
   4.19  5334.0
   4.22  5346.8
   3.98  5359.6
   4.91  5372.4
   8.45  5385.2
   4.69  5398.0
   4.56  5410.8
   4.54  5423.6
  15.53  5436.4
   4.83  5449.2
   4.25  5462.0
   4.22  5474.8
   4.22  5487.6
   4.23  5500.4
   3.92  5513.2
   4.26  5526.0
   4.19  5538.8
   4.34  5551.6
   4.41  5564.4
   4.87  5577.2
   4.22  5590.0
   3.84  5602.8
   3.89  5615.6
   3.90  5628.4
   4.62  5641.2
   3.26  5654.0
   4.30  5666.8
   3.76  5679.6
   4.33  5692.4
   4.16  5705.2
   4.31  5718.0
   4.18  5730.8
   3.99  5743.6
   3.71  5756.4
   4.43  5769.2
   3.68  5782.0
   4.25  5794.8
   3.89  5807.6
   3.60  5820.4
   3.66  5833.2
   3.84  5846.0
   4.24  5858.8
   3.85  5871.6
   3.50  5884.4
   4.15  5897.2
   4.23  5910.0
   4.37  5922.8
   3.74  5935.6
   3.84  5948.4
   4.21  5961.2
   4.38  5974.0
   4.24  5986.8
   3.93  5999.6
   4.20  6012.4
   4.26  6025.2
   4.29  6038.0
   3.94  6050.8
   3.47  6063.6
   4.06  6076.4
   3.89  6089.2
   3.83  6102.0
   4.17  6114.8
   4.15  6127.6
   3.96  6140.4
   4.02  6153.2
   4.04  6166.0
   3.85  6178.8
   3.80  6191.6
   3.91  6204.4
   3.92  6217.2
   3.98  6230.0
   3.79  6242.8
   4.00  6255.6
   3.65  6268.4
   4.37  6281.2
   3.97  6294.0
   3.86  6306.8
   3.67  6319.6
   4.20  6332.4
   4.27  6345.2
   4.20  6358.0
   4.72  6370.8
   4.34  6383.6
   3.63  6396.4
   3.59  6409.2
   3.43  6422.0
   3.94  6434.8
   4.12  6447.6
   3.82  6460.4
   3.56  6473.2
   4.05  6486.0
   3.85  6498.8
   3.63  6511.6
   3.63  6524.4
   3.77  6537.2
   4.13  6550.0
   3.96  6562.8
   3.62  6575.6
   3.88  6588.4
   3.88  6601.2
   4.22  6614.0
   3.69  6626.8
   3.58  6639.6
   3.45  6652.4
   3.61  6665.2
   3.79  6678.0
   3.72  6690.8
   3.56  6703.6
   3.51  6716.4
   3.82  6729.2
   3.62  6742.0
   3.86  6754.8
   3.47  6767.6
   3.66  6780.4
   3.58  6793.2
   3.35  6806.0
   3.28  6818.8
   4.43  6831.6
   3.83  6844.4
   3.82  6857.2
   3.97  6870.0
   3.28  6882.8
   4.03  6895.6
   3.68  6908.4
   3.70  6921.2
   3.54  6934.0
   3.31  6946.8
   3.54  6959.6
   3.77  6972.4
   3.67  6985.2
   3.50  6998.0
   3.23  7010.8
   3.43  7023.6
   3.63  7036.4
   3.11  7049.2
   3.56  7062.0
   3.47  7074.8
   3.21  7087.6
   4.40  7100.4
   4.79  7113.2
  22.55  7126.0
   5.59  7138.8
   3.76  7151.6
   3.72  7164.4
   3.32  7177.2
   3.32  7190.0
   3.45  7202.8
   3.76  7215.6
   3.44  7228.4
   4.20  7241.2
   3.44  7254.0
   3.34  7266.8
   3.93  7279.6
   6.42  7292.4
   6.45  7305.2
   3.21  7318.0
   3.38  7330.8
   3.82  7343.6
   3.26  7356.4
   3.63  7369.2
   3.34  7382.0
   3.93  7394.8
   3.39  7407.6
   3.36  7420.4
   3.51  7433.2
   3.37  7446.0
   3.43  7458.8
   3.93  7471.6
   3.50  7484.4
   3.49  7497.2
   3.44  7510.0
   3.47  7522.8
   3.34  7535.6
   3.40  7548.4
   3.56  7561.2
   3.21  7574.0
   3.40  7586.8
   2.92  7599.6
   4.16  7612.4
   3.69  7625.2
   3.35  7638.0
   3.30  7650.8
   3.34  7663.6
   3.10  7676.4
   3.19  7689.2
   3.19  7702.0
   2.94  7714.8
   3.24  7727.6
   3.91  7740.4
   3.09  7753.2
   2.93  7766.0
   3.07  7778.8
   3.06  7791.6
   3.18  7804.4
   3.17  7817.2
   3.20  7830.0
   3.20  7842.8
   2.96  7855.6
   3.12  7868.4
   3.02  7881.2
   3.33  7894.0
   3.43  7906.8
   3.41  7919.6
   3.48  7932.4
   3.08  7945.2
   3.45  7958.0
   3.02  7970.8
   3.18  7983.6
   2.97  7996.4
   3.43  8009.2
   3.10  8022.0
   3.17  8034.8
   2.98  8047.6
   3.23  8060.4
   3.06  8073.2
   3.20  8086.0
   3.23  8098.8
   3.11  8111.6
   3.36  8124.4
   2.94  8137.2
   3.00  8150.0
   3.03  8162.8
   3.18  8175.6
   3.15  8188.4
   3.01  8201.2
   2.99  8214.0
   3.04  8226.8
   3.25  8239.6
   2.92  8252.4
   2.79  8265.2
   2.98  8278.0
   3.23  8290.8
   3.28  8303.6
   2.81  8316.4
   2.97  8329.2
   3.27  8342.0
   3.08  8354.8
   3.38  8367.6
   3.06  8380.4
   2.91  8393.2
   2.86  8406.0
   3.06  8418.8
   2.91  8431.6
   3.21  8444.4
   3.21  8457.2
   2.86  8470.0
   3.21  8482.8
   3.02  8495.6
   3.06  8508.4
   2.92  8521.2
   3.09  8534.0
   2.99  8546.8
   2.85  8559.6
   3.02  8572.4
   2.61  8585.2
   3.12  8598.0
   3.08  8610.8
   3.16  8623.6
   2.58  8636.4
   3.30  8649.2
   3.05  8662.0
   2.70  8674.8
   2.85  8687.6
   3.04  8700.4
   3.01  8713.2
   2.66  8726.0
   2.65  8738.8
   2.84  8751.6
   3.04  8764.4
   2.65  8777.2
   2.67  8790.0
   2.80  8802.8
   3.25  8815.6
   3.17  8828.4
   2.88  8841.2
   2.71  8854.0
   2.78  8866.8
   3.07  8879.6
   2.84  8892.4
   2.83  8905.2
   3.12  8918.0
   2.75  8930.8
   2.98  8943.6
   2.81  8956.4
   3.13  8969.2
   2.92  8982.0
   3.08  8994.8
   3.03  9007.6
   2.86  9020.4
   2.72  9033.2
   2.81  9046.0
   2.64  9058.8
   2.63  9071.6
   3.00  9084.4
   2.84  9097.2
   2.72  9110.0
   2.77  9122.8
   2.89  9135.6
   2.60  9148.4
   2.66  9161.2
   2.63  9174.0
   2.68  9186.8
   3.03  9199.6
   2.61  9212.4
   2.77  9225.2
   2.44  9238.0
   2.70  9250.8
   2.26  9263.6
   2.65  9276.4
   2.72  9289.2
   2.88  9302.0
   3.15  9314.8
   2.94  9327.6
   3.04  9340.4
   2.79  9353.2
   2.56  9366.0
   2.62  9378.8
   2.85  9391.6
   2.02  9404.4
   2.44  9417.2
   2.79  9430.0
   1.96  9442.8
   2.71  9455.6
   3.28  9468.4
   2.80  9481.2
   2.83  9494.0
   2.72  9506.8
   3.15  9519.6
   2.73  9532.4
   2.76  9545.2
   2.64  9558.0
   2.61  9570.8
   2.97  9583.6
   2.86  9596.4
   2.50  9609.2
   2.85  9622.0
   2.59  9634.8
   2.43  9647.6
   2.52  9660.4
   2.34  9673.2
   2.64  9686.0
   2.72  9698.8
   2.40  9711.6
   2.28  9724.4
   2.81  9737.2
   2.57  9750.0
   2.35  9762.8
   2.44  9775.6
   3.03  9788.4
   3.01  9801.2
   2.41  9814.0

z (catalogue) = 0.085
